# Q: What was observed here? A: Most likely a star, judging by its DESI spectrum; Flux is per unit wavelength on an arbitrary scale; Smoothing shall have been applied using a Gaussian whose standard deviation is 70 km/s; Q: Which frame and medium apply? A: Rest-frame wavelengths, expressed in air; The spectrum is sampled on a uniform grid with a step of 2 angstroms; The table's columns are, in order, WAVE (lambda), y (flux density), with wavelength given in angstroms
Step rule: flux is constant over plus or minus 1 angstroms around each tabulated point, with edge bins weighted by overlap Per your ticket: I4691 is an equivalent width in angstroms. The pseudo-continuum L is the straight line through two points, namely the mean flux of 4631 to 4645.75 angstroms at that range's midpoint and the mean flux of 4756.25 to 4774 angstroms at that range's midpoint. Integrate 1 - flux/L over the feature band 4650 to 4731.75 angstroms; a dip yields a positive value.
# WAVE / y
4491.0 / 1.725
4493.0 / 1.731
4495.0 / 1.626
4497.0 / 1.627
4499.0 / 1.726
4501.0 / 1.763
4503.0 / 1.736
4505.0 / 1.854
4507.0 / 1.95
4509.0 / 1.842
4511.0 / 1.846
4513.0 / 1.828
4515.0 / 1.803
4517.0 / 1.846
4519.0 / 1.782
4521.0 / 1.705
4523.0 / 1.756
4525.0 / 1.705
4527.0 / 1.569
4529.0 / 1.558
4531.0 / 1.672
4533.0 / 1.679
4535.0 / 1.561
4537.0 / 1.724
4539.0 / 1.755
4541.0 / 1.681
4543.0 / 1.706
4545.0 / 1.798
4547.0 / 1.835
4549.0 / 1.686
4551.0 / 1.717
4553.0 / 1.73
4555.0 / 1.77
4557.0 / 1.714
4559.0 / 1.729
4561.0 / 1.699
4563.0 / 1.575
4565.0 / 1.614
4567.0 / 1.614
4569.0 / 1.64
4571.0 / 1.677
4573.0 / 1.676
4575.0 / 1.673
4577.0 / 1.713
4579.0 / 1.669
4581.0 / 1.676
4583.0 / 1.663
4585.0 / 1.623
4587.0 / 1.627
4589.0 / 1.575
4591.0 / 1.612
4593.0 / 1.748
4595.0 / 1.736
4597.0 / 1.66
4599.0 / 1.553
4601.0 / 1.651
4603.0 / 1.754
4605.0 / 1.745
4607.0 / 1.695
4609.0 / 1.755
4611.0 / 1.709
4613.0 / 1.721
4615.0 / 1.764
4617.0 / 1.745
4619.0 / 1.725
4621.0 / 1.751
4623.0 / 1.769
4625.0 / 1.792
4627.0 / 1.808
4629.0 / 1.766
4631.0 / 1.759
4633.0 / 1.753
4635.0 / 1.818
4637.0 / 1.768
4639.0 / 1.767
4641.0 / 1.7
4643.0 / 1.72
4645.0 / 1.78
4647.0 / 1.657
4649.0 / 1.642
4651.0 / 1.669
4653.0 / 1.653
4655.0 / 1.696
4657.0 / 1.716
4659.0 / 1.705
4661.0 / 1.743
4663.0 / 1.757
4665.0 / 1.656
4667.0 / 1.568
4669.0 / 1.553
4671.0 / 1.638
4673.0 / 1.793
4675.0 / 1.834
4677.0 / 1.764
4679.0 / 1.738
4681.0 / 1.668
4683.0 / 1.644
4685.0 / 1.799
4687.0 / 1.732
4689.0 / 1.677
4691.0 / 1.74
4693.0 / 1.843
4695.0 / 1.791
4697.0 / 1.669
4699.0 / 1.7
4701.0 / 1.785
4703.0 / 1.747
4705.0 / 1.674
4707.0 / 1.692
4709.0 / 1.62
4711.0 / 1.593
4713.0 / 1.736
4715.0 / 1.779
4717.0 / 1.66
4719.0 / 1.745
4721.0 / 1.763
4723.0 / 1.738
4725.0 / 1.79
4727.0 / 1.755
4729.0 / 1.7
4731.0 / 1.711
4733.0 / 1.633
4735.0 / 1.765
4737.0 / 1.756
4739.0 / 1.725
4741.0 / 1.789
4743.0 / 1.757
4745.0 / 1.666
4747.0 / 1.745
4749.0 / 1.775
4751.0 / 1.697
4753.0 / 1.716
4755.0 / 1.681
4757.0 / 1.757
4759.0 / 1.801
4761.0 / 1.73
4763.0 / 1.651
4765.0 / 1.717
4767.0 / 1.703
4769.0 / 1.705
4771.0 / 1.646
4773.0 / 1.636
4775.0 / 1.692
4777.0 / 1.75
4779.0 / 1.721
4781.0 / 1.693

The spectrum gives 1.1 angstroms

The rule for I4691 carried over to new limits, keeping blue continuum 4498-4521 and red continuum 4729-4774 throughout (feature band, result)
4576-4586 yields 0.6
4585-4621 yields 1.7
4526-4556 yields 1.7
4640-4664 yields 0.7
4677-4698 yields 0.1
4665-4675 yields 0.5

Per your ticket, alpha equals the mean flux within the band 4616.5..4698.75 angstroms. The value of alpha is 1.73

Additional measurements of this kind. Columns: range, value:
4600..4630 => 1.74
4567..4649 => 1.71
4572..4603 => 1.66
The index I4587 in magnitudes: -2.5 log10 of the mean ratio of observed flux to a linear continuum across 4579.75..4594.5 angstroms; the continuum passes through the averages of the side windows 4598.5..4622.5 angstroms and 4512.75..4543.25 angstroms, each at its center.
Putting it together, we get 0.04 mag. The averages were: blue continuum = 1.71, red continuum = 1.72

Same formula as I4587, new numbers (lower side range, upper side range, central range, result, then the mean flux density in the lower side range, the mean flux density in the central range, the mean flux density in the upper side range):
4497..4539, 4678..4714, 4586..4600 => 0.06 mag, 1.74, 1.64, 1.71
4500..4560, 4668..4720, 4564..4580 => 0.05 mag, 1.74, 1.66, 1.72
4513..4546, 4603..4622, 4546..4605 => 0.03 mag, 1.71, 1.68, 1.74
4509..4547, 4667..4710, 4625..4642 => -0.03 mag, 1.73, 1.77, 1.72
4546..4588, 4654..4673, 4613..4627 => -0.05 mag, 1.68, 1.76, 1.68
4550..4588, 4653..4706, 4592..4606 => 0.00 mag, 1.67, 1.69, 1.72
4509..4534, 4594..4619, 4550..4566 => 0.02 mag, 1.73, 1.69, 1.71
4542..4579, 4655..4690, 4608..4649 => -0.03 mag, 1.7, 1.75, 1.7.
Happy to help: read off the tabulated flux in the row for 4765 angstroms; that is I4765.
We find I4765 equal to 1.717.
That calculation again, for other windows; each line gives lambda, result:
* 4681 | 1.668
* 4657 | 1.716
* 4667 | 1.568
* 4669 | 1.553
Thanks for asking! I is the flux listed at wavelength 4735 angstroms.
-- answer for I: 1.765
